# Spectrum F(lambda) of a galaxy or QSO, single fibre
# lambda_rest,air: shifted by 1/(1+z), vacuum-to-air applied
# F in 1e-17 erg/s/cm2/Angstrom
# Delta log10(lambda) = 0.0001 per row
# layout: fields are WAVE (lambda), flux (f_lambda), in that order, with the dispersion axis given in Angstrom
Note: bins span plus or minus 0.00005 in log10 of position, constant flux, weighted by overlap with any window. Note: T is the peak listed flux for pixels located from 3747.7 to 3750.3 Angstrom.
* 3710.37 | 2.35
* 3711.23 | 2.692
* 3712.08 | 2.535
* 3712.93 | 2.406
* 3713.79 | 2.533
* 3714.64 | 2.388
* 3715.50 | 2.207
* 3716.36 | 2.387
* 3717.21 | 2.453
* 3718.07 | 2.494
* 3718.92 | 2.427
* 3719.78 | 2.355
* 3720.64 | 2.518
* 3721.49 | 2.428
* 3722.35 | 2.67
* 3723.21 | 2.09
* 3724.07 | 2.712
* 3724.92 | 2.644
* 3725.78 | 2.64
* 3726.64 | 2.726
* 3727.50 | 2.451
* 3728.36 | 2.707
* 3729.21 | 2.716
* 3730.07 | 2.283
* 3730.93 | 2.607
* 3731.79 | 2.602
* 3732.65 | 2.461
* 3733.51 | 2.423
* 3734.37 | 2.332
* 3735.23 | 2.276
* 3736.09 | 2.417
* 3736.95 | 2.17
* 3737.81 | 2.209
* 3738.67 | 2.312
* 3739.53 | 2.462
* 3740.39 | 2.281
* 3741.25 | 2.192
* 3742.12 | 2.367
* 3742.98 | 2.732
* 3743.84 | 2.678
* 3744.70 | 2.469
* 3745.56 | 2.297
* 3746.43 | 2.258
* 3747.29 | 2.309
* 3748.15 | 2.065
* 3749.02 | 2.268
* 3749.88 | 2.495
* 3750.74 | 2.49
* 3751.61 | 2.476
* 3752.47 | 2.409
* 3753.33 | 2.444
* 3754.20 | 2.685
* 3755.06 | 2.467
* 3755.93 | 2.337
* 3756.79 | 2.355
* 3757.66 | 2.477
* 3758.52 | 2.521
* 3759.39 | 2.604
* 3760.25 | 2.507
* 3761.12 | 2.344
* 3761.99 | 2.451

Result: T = 2.495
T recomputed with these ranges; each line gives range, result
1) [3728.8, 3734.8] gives 2.716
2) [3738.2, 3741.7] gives 2.462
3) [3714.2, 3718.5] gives 2.494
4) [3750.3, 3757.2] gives 2.685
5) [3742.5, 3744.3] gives 2.732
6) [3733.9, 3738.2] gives 2.417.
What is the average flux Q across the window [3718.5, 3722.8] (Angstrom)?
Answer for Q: 2.47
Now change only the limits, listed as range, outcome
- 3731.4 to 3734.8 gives 2.45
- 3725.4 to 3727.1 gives 2.67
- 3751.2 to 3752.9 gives 2.45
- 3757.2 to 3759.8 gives 2.53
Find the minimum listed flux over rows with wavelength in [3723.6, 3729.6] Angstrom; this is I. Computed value 2.451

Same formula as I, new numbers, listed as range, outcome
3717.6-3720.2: 2.355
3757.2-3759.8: 2.477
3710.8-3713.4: 2.406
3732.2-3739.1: 2.17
